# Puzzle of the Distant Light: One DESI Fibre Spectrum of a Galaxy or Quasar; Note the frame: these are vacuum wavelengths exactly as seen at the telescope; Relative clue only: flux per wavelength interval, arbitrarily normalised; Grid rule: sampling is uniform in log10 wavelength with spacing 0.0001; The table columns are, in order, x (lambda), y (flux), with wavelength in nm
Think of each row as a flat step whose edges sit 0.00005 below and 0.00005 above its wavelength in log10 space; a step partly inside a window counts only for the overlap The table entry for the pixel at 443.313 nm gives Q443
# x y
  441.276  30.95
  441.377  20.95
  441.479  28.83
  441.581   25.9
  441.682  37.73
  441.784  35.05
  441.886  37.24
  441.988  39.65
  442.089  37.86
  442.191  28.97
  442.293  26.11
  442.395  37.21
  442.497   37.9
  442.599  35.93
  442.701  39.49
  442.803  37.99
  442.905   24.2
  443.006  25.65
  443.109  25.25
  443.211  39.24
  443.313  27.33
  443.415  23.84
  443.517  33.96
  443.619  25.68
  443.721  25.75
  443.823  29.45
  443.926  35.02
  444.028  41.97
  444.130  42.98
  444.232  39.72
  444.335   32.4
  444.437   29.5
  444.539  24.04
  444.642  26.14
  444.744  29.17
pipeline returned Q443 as 27.33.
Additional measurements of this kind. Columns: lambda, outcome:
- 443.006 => 25.65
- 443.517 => 33.96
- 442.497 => 37.9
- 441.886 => 37.24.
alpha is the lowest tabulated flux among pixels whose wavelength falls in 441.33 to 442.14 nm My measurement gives 20.95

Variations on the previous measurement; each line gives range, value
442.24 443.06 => 24.2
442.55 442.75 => 35.93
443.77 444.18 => 29.45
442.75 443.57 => 23.84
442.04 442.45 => 26.11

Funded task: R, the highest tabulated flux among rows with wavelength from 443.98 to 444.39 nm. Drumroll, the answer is 42.98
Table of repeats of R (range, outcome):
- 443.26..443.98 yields 35.02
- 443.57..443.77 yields 25.75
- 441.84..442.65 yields 39.65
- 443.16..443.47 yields 39.24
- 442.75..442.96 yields 37.99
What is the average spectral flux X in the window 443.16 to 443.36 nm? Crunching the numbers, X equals 33.4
